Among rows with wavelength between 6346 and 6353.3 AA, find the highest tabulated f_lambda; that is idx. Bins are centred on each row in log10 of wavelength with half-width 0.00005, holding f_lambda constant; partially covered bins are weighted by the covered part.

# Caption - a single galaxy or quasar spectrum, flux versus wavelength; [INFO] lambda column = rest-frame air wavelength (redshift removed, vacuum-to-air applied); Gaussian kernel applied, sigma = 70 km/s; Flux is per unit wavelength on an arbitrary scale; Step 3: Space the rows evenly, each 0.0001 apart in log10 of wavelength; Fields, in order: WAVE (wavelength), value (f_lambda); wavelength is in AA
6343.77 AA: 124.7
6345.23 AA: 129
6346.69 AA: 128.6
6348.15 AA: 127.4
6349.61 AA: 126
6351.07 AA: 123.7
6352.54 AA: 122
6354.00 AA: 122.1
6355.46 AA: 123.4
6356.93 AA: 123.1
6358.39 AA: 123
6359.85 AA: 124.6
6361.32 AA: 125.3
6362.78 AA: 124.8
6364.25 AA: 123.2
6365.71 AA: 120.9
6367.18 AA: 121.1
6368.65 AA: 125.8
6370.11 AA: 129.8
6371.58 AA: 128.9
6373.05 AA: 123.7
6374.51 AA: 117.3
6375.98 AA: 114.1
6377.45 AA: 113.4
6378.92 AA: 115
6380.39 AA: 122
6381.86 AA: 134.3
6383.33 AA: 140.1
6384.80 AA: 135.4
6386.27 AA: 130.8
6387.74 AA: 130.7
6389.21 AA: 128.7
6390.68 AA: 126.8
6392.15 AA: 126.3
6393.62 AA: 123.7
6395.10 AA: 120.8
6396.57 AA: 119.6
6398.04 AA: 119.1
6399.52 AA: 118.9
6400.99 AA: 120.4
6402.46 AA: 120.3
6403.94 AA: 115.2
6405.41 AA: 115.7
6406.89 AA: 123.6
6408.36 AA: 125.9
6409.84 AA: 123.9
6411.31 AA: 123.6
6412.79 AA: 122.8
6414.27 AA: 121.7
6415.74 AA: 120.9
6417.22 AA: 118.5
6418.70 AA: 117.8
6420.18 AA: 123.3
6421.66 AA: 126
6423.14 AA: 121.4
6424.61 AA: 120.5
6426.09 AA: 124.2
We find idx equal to 128.6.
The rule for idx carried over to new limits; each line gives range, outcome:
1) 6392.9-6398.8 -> 123.7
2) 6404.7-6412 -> 125.9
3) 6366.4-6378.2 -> 129.8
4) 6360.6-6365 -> 125.3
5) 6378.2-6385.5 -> 140.1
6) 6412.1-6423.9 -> 126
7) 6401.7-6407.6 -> 123.6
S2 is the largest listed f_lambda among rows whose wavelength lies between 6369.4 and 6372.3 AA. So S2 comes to 129.8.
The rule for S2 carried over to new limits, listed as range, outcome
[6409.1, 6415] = 123.9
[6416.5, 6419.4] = 118.5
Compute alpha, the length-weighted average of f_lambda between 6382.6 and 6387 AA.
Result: 135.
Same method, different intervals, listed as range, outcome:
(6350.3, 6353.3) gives 123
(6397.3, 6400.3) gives 119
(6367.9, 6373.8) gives 127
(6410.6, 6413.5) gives 123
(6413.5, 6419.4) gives 120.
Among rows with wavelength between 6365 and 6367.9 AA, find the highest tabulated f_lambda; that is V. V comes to 121.1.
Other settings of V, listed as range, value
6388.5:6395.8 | 128.7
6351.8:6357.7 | 123.4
